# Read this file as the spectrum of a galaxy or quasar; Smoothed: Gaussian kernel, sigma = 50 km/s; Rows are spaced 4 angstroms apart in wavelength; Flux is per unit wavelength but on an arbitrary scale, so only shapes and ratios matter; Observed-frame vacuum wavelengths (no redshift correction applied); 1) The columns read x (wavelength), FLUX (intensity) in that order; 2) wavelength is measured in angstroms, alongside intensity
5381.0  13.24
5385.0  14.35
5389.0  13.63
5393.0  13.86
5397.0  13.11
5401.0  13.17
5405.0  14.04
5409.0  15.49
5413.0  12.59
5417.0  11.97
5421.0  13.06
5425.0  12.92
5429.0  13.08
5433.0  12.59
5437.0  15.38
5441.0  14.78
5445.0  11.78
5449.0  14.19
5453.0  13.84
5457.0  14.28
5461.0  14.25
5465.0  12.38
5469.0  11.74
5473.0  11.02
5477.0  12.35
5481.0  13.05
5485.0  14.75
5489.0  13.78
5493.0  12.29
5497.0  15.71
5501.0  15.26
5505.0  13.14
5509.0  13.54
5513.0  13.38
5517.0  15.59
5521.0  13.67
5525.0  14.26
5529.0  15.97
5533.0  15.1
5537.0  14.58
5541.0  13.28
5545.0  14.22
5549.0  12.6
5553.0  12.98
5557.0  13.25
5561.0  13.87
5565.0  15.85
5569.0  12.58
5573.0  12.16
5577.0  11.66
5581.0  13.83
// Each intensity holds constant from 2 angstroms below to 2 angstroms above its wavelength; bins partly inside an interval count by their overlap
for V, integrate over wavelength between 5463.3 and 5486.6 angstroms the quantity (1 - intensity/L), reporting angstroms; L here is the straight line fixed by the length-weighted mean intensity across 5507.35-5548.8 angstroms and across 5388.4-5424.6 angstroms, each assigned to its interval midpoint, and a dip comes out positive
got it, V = 2.3 angstroms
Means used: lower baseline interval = 13.4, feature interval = 12.5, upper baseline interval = 14.3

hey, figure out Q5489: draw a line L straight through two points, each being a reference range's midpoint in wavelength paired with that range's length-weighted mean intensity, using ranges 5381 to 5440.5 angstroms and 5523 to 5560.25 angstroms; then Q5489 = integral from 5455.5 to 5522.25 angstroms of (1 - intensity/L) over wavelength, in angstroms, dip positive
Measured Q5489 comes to 1.4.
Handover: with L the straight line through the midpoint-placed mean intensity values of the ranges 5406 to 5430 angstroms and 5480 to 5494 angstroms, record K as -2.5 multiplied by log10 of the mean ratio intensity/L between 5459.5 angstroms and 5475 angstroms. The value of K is 0.100 mag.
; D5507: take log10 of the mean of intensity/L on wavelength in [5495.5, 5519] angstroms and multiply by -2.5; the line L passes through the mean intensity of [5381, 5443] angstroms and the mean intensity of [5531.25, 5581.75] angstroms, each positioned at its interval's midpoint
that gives -0.07 mag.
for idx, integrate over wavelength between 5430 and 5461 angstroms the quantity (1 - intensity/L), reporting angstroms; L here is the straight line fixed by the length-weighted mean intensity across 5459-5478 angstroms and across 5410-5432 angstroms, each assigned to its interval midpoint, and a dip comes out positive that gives -3.1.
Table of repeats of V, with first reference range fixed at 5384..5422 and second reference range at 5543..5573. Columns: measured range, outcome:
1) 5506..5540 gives -2.3 angstroms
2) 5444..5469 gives 0.3 angstroms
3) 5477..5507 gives -0.8 angstroms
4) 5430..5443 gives -0.6 angstroms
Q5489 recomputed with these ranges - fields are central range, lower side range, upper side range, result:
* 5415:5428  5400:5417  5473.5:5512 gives 0.9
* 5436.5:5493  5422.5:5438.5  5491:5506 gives 2.0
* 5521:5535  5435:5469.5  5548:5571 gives -1.3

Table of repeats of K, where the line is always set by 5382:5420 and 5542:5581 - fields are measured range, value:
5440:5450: 0.01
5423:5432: 0.05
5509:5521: -0.07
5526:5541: -0.12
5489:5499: -0.04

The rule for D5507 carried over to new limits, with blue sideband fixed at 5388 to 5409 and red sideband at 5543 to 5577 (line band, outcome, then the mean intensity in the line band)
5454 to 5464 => -0.03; 14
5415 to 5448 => 0.03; 13.2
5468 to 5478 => 0.17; 11.6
